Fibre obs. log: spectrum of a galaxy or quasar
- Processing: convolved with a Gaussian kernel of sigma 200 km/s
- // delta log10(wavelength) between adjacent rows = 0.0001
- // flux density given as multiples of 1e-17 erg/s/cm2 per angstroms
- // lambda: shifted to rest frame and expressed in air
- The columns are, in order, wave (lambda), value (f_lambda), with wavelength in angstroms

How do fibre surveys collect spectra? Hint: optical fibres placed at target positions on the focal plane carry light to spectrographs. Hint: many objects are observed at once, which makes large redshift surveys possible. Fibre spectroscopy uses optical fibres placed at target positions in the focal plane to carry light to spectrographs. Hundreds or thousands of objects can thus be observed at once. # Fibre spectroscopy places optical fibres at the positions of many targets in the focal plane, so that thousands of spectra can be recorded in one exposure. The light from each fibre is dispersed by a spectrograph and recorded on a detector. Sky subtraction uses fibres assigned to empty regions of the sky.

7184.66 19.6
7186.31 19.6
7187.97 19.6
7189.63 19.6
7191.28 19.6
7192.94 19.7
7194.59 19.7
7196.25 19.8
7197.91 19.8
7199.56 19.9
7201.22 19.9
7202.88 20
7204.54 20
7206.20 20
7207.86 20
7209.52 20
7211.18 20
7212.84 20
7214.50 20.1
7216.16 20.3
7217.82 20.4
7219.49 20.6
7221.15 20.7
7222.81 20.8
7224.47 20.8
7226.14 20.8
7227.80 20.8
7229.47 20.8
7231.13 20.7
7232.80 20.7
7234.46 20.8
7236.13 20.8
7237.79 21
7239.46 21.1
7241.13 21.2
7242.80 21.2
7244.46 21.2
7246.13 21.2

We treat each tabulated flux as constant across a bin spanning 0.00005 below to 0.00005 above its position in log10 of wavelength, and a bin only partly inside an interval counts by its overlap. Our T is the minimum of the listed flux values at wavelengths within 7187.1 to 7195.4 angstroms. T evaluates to 19.6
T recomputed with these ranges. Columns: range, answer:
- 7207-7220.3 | 20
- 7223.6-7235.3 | 20.7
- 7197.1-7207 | 19.8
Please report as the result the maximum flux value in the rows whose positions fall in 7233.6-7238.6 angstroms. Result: 21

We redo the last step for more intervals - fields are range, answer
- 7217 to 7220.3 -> 20.6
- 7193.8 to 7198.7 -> 19.8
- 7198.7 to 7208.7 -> 20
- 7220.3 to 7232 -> 20.8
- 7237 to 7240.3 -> 21.1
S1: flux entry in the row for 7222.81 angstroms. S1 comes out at 20.8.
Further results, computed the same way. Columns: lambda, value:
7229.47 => 20.8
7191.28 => 19.6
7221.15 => 20.7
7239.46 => 21.1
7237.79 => 21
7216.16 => 20.3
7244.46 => 21.2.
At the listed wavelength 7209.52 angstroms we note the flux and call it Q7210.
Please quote 20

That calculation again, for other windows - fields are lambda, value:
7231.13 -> 20.7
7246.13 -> 21.2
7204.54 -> 20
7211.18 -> 20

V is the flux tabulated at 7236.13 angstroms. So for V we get 20.8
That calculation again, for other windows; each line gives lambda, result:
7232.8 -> 20.7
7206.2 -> 20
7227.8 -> 20.8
